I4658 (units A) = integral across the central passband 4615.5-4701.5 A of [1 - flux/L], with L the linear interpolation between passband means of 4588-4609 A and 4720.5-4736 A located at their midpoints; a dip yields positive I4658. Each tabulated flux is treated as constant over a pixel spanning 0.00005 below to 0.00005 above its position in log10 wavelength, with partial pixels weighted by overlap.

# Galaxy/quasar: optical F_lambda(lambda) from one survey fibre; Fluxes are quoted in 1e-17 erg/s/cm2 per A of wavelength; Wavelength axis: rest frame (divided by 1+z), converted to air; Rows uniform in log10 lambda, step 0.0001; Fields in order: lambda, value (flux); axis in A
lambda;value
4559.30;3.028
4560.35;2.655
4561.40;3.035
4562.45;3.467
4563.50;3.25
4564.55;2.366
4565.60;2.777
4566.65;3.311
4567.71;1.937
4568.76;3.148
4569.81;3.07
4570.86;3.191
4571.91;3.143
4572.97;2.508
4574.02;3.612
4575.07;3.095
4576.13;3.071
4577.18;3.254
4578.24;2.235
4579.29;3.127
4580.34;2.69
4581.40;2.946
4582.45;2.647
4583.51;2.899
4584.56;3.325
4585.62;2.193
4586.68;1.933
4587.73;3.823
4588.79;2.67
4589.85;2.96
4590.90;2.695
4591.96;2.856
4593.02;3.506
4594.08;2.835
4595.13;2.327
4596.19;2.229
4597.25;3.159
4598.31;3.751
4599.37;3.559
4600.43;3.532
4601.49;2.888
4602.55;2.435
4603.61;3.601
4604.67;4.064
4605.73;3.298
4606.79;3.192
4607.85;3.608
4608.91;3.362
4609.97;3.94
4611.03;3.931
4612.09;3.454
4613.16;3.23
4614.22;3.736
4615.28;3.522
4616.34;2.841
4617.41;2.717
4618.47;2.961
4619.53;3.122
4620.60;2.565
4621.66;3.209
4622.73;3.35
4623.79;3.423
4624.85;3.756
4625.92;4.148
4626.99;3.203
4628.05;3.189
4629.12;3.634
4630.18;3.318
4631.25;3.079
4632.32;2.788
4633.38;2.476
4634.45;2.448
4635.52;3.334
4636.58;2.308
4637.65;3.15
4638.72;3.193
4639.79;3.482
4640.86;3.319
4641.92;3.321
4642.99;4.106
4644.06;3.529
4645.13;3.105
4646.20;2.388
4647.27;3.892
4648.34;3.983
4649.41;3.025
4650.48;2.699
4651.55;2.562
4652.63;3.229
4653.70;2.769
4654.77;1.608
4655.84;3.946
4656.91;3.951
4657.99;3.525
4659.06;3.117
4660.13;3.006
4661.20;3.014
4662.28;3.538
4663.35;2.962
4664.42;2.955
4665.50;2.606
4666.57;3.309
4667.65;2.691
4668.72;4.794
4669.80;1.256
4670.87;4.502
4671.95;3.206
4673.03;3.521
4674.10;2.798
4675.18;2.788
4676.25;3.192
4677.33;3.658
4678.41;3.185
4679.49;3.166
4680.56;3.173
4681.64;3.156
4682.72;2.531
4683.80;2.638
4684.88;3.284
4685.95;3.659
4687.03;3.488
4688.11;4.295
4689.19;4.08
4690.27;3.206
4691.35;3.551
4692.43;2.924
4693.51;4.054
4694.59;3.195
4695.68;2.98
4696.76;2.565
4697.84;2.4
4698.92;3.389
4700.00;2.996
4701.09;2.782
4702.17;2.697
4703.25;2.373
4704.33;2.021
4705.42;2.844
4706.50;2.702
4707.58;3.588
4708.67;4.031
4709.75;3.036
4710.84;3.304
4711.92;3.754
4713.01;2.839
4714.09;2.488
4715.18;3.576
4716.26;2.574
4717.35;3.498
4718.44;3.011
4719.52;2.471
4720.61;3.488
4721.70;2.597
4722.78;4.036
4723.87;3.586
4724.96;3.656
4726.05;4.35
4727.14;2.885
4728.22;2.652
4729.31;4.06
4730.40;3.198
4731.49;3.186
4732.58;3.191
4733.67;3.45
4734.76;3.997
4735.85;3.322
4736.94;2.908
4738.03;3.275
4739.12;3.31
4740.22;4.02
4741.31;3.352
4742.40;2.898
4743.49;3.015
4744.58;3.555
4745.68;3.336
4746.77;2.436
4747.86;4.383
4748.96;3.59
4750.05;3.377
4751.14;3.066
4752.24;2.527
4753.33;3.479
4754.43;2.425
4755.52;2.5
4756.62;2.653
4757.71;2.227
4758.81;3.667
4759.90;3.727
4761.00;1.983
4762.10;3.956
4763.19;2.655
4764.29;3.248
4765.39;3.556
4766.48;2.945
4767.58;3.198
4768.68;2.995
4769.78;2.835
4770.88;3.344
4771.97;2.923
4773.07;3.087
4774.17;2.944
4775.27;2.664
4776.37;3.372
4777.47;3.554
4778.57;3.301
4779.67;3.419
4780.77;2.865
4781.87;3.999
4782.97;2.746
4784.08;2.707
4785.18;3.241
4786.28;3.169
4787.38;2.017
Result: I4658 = 2.5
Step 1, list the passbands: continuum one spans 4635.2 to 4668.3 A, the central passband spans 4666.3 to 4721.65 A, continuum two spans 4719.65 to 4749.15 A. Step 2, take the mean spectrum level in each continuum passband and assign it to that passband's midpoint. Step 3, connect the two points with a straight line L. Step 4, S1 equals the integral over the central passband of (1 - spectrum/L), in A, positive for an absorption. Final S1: 2.1 A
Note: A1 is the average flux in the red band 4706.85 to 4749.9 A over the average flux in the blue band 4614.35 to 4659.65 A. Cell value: 1.05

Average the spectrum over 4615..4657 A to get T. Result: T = 3.16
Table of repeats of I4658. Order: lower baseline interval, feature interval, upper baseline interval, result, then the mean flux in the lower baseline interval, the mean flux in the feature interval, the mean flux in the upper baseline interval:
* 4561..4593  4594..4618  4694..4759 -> -2.6 A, 2.92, 3.28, 3.14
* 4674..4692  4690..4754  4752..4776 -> -1.2 A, 3.3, 3.2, 2.99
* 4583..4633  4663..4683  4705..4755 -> 0.6 A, 3.19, 3.14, 3.27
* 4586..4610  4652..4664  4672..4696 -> 0.4 A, 3.12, 3.15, 3.3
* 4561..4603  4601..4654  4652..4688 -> -3.2 A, 2.94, 3.24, 3.17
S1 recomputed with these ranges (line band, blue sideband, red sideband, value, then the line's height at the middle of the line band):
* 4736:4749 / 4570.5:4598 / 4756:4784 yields -1.08 A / 3.07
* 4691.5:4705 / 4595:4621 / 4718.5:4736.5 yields 1.85 A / 3.34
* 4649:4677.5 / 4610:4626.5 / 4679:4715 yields 0.97 A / 3.22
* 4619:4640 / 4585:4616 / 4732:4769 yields 0.19 A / 3.18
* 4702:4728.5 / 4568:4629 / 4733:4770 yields 0.27 A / 3.17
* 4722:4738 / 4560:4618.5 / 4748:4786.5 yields -1.83 A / 3.09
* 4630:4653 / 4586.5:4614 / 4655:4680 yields 0.71 A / 3.22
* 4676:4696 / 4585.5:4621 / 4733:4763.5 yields -1.11 A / 3.17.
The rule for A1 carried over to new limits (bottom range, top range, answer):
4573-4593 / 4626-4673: 1.09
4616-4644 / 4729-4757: 1.02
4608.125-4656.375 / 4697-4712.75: 0.93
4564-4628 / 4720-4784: 1.04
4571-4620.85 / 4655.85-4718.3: 1.03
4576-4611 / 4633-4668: 1.02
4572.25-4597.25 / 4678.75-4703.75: 1.11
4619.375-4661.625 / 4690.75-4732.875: 0.99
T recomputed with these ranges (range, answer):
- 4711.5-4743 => 3.3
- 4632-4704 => 3.14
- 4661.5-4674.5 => 3.18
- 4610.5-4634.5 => 3.24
